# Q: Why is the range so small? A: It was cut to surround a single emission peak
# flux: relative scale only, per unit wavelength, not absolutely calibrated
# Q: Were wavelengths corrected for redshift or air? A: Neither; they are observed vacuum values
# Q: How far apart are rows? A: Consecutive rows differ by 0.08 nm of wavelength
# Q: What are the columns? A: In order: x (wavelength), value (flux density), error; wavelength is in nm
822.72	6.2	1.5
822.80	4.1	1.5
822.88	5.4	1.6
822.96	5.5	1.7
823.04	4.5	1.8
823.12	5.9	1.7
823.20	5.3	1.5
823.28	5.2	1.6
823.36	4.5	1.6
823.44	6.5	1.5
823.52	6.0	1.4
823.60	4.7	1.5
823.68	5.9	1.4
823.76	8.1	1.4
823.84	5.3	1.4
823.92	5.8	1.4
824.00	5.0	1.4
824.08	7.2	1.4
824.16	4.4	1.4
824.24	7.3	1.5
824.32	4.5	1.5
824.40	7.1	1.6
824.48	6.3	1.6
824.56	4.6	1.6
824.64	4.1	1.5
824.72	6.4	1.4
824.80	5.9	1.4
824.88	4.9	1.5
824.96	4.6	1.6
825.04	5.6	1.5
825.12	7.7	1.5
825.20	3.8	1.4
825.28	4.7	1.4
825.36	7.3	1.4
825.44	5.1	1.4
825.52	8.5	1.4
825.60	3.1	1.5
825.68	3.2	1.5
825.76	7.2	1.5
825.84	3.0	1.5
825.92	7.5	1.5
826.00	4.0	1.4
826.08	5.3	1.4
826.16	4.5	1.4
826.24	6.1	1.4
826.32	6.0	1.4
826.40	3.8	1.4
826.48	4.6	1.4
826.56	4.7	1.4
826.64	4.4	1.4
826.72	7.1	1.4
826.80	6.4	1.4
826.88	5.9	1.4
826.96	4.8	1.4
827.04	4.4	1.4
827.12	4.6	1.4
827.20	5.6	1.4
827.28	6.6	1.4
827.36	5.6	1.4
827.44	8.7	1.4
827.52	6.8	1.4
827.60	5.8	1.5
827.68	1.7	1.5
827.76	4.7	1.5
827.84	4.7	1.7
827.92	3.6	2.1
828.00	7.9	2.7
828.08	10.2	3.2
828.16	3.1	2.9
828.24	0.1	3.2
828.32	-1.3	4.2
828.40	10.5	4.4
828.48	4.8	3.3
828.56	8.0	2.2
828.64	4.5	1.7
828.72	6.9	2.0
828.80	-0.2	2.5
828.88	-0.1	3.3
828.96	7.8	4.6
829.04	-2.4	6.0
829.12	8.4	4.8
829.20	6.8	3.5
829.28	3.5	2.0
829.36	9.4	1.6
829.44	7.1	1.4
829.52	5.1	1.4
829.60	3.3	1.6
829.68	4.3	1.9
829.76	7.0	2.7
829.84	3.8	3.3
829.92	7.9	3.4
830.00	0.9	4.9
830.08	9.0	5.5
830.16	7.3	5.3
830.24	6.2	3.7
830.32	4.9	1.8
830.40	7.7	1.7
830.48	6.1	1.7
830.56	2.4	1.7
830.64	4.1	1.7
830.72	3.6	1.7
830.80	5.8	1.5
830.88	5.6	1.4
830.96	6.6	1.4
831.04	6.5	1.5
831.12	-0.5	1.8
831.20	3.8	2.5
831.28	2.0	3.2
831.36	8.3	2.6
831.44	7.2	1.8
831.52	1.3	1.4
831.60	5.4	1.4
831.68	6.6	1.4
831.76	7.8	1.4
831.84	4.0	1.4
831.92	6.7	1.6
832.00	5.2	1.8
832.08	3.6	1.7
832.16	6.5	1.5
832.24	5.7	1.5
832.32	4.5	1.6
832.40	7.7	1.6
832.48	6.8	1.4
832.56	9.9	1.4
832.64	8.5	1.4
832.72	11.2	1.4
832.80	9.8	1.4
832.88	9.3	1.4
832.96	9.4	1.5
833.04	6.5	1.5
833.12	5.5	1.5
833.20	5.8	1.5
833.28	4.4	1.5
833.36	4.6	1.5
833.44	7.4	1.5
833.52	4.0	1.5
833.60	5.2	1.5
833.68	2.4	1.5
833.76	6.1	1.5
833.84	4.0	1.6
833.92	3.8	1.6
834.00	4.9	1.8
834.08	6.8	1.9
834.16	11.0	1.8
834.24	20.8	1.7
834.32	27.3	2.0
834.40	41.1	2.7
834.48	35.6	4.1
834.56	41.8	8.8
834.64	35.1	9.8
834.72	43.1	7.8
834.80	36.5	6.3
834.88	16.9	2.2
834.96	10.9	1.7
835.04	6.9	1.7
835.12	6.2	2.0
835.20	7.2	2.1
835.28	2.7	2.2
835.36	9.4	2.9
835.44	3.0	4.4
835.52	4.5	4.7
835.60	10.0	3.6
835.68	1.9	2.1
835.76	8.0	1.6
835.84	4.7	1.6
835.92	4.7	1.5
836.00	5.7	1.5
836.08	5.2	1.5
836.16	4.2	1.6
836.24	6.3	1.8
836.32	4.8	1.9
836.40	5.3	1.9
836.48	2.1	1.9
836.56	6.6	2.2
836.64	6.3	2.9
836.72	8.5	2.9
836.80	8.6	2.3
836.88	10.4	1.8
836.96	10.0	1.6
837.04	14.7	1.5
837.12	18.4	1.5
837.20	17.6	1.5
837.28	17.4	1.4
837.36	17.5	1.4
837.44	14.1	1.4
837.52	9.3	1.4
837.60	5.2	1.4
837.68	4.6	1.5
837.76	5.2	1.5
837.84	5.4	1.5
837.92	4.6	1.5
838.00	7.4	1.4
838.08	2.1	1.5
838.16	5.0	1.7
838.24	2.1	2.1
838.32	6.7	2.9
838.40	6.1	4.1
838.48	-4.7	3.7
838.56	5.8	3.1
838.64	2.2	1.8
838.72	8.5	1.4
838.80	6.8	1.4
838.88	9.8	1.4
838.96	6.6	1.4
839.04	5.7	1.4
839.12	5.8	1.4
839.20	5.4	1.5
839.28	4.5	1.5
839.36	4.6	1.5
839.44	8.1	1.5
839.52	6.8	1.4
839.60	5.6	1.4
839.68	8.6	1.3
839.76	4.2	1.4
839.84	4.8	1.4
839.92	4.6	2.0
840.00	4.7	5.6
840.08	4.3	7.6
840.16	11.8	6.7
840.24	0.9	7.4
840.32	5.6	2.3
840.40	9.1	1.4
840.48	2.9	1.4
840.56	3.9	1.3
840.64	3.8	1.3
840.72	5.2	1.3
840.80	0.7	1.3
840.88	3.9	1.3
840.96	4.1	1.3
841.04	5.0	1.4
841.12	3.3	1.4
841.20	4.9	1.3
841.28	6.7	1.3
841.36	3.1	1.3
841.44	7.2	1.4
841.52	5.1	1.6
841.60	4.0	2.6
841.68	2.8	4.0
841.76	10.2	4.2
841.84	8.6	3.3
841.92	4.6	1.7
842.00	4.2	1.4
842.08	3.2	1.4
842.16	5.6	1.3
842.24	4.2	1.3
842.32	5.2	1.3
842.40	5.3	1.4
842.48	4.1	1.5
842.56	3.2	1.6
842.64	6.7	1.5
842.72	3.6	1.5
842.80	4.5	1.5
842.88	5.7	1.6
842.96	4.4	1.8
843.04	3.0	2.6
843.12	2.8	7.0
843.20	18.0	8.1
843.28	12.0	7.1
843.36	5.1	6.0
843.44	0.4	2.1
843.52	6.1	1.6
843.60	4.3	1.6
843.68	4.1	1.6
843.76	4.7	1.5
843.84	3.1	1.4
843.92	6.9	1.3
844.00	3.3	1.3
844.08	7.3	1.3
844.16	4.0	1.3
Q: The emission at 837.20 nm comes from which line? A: [N II] 6583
